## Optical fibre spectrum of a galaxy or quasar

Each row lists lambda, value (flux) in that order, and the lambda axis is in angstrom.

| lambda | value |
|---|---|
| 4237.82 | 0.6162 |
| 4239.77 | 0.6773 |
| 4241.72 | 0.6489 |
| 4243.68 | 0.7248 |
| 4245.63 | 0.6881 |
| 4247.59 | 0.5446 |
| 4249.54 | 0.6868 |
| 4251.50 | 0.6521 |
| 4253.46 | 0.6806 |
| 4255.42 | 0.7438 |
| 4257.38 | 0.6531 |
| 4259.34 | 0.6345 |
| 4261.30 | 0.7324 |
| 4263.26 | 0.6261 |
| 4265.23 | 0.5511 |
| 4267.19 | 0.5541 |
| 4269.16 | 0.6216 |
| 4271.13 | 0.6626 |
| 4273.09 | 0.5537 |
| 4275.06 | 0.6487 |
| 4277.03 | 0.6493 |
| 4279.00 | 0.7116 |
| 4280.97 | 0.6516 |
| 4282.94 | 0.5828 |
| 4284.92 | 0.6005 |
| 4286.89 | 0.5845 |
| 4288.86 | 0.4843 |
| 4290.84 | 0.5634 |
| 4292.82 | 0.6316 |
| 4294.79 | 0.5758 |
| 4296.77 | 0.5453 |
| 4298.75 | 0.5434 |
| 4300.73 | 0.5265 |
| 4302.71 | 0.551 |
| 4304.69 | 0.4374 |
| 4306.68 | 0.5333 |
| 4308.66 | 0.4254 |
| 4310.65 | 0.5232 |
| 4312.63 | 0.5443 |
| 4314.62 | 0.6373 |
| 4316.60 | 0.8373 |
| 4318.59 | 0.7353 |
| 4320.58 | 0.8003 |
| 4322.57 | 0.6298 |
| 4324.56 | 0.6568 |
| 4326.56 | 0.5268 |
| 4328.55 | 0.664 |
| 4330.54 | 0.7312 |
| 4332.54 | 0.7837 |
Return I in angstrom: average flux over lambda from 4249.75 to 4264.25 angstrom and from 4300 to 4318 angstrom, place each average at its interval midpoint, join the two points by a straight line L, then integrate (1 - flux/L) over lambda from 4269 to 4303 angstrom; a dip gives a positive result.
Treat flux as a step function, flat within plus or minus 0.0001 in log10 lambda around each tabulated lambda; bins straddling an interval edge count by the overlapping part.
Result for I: 1.0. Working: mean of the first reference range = 0.675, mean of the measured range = 0.594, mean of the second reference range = 0.562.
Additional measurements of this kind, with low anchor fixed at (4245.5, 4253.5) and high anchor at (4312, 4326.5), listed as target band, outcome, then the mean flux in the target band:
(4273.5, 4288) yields 0.7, 0.628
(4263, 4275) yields 1.1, 0.597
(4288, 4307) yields 3.7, 0.54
